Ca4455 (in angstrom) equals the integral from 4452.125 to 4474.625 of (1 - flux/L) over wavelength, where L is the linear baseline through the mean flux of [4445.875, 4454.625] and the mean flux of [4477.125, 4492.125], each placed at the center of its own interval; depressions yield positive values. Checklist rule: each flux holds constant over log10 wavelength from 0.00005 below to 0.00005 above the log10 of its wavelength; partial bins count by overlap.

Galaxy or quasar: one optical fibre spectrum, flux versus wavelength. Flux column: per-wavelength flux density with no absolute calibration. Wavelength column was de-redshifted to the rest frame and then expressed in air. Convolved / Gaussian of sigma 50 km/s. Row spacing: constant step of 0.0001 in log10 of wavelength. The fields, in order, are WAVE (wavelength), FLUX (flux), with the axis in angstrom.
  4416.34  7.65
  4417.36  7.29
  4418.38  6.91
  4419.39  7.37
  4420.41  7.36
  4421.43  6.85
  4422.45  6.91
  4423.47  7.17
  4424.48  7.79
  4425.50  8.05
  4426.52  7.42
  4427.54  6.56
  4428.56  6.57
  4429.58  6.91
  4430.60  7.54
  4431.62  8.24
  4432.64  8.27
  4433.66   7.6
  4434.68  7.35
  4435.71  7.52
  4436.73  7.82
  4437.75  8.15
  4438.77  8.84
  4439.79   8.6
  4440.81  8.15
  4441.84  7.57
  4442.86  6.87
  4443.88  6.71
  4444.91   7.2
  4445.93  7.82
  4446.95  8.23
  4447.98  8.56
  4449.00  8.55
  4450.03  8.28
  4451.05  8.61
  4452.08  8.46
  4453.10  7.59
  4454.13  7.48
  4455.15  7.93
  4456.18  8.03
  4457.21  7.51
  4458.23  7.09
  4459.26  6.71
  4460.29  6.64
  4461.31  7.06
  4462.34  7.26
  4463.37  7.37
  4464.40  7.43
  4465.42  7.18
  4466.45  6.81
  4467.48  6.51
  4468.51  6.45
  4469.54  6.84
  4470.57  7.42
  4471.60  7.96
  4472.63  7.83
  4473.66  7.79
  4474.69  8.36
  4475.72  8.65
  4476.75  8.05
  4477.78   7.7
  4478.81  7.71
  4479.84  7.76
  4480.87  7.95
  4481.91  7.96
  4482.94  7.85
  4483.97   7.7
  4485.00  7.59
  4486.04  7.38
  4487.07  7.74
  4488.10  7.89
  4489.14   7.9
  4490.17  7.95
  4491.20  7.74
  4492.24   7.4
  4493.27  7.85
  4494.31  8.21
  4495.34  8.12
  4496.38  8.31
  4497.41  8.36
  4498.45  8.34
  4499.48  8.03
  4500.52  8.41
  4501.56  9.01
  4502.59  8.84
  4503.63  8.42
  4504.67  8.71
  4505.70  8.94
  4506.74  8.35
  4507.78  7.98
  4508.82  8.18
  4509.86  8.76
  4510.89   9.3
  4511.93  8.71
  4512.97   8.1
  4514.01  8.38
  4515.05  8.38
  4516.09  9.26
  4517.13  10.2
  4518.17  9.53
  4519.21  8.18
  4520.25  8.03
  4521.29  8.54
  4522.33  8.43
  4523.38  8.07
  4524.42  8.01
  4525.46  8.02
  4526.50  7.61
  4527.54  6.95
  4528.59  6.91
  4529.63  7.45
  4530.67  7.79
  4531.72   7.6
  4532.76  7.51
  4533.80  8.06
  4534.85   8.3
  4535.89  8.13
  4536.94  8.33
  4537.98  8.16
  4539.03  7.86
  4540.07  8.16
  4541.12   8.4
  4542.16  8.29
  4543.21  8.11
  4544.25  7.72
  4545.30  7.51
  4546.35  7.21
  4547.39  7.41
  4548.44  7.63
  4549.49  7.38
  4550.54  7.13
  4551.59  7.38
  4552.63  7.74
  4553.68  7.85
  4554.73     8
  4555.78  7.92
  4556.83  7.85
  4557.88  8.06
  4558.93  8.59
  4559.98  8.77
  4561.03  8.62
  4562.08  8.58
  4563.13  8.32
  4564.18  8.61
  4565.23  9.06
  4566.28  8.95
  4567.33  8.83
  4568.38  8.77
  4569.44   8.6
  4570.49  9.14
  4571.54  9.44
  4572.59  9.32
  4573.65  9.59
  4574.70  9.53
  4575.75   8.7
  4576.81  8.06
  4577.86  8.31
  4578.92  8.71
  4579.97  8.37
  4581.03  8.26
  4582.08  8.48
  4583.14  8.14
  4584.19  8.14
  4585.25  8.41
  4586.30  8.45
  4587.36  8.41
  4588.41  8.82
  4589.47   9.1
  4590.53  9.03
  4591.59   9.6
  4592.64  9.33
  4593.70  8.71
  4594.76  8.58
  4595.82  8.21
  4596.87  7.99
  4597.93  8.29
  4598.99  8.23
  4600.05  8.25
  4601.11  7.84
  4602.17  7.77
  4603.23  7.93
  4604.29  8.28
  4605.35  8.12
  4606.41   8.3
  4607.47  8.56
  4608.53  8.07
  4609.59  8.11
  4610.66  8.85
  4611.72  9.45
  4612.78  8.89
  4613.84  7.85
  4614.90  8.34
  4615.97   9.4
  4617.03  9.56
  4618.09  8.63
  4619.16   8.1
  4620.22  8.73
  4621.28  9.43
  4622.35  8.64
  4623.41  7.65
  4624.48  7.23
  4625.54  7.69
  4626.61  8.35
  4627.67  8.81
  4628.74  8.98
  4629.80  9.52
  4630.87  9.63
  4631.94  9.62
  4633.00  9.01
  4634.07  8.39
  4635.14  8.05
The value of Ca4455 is 2.0 angstrom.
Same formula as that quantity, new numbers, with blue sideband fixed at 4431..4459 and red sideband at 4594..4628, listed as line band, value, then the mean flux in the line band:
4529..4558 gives 1.29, 7.81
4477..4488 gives 0.33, 7.75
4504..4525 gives -1.33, 8.6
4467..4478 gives 0.50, 7.6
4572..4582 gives -0.58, 8.75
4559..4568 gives -0.52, 8.72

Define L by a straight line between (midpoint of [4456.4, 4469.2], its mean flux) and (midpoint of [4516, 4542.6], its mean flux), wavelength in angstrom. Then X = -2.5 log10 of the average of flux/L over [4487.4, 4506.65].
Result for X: -0.09 mag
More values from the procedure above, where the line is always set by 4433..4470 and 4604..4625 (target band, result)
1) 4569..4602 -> -0.04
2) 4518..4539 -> 0.01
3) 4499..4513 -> -0.09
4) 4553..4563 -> -0.01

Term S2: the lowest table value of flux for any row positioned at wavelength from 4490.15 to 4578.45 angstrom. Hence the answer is 6.91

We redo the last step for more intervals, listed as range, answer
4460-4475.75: 6.45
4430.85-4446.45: 6.71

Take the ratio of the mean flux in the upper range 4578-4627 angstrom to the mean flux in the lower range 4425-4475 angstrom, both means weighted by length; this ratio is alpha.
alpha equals 1.12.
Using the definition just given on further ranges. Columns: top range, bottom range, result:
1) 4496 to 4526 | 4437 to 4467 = 1.11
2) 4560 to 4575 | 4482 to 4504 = 1.11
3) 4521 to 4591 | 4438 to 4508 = 1.05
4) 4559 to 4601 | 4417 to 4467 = 1.15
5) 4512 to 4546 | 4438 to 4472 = 1.07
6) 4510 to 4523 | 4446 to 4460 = 1.11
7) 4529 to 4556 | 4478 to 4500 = 0.99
